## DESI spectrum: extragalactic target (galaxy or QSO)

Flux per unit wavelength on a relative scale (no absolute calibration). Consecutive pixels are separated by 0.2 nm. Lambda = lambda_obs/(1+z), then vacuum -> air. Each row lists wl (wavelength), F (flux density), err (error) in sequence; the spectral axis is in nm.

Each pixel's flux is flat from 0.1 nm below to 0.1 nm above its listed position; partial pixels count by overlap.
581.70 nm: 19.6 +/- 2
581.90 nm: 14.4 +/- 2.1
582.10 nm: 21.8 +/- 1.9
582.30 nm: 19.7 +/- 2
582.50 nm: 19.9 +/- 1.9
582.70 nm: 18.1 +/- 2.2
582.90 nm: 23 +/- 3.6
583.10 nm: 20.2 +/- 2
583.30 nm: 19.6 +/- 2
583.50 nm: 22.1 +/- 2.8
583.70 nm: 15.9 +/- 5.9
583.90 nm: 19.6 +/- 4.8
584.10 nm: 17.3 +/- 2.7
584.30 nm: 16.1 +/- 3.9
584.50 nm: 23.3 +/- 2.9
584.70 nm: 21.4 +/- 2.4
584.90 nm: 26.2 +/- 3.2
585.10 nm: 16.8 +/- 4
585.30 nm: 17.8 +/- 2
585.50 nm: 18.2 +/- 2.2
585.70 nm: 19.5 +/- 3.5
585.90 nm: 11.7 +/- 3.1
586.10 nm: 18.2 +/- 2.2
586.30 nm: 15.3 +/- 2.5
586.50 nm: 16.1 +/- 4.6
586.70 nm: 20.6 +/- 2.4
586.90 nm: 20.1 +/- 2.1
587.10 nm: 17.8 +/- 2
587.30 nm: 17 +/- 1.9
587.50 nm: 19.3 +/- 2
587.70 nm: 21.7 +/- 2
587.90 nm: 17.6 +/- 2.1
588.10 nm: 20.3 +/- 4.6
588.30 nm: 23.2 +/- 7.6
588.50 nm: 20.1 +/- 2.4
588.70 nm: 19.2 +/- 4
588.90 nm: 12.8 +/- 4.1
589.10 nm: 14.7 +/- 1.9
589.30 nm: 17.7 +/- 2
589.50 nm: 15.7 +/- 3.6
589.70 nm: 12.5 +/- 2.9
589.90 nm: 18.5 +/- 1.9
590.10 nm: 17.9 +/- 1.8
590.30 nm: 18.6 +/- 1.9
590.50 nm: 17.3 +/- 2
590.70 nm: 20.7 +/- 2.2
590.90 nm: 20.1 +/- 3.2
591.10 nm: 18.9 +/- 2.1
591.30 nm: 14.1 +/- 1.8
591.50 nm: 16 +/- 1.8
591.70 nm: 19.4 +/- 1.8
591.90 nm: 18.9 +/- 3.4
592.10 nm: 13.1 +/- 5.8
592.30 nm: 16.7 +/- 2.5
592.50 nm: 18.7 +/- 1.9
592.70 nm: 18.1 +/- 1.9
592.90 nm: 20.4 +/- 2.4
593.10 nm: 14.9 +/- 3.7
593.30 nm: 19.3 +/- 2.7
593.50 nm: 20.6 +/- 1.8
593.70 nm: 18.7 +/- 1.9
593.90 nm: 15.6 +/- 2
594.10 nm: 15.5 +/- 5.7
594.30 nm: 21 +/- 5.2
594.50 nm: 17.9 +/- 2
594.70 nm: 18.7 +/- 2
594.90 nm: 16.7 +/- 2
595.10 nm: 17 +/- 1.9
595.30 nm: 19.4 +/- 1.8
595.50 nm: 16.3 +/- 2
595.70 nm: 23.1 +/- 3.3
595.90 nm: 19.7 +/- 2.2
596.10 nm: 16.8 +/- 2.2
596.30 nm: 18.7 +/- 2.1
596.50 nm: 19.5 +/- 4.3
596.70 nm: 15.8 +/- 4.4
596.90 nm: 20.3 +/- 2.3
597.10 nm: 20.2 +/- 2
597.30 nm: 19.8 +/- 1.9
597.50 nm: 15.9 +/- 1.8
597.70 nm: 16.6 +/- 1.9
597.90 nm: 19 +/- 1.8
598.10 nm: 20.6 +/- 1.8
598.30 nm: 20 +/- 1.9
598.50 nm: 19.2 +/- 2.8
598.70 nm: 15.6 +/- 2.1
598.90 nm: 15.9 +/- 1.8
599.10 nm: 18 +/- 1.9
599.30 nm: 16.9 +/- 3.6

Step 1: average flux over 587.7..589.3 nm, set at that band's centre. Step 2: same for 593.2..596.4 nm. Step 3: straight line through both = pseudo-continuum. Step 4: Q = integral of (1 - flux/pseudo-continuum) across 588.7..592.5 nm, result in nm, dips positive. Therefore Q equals 0.30 nm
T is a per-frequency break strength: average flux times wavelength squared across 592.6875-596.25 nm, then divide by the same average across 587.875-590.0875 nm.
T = 1.07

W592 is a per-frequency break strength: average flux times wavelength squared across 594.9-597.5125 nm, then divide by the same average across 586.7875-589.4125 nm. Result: 1.03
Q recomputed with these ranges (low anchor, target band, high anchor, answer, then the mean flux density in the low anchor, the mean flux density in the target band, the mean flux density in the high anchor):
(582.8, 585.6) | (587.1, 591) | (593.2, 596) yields 0.22 nm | 19.8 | 18.1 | 18.5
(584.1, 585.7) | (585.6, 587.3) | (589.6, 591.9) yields 0.16 nm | 19.8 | 17.4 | 17.7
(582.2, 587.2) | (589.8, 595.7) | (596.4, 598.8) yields 0.23 nm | 19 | 18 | 18.5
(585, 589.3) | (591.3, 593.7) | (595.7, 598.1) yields 0.09 nm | 18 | 17.7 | 18.7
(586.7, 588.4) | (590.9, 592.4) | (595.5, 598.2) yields 0.18 nm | 19.7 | 17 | 18.8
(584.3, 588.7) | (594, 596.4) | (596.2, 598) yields 0.02 nm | 19.1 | 18.4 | 18.4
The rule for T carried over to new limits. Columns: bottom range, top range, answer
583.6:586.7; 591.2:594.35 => 0.98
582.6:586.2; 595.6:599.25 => 1.01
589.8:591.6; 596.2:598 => 1.05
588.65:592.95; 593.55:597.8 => 1.08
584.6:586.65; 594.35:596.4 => 1.05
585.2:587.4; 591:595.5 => 1.04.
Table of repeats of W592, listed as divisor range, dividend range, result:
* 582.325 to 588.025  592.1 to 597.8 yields 0.99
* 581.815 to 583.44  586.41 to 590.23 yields 0.93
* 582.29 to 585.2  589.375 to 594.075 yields 0.90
